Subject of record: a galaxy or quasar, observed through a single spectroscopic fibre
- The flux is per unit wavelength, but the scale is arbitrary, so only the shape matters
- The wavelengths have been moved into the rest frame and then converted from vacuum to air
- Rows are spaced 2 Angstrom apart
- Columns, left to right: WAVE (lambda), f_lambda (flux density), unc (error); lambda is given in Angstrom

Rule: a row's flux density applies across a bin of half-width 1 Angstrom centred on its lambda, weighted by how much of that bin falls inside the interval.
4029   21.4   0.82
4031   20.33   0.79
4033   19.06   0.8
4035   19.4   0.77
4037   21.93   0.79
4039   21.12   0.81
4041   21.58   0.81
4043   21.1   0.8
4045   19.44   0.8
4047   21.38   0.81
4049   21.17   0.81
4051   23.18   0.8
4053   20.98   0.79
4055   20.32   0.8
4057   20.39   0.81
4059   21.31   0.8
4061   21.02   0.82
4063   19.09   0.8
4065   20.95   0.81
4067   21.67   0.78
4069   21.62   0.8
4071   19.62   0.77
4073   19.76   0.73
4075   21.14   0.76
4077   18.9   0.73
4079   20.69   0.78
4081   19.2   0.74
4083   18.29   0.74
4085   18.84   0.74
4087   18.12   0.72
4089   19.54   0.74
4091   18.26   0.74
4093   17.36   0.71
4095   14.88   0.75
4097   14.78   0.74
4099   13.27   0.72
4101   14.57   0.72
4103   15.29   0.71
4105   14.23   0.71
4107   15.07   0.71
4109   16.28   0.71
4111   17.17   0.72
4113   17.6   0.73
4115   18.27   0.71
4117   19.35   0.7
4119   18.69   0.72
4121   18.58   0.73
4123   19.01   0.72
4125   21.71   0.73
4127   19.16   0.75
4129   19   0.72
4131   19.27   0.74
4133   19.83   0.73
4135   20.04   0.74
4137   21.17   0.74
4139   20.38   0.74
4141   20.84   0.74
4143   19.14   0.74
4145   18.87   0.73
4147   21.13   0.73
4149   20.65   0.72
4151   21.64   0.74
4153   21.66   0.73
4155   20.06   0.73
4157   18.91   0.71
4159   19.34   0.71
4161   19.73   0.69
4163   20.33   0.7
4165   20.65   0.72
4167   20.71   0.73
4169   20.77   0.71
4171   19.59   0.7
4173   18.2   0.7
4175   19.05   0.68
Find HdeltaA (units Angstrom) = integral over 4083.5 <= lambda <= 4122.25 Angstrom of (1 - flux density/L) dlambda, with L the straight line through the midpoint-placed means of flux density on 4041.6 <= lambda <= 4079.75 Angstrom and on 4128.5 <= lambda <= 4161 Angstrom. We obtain 6.7 Angstrom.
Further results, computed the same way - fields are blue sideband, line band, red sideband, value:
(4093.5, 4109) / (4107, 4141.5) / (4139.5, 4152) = -2.7 Angstrom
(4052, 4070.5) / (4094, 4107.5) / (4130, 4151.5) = 3.9 Angstrom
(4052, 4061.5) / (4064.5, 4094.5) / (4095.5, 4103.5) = -3.6 Angstrom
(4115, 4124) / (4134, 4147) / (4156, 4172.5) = -0.5 Angstrom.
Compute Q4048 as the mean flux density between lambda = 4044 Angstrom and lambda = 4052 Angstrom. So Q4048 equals 21.3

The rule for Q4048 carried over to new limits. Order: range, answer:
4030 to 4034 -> 19.7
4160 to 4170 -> 20.4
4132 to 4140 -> 20.4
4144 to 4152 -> 20.6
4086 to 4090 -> 18.8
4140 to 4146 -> 19.6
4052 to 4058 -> 20.6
